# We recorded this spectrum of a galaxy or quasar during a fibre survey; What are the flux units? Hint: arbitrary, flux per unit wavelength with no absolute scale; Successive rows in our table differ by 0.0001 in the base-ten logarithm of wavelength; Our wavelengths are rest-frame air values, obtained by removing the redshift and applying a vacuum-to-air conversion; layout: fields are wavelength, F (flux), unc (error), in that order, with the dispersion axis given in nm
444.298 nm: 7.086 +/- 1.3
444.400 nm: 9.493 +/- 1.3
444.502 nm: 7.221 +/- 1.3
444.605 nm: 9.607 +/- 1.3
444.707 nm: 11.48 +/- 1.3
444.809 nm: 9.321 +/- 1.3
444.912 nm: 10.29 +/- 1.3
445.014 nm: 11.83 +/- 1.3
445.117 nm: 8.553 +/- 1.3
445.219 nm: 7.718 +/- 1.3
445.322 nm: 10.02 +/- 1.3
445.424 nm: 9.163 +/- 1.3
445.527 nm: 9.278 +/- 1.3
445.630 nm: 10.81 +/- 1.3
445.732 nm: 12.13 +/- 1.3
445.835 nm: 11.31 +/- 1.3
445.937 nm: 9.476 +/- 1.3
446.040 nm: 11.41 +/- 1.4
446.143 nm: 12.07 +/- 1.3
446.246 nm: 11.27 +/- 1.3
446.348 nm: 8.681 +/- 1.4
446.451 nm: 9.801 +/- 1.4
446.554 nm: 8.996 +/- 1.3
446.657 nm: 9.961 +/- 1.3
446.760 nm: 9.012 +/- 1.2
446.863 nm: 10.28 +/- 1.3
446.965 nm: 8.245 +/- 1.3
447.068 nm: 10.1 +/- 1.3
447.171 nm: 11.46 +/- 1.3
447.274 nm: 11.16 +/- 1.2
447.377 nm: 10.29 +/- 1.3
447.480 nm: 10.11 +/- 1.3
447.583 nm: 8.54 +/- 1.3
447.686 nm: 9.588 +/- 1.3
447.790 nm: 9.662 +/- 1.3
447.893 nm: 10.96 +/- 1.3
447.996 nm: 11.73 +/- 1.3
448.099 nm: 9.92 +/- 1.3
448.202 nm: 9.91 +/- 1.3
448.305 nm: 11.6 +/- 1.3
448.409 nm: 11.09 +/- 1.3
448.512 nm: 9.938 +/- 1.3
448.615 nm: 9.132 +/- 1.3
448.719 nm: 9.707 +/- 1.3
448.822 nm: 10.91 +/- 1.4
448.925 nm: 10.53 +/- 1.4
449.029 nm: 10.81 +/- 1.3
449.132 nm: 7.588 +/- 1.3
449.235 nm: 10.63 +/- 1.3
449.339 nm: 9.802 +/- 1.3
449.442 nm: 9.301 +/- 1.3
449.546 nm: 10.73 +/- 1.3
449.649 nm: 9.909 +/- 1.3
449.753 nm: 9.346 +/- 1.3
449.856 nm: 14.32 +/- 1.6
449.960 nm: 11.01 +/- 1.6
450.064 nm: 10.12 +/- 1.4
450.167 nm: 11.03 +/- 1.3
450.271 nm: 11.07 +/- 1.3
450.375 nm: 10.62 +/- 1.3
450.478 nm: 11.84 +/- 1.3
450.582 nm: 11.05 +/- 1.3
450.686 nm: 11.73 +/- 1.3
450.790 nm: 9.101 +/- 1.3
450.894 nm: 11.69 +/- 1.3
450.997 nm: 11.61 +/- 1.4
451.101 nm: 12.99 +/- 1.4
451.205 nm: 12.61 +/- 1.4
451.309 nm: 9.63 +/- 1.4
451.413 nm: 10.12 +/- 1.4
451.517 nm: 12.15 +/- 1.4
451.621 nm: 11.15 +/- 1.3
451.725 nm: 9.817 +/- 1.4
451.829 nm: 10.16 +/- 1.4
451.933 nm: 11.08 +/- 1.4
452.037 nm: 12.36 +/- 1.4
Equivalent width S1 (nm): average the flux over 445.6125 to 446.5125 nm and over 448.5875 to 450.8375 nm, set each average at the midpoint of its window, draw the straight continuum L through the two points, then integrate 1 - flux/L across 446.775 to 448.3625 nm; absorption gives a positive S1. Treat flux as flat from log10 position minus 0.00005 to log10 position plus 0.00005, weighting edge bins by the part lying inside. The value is 0.06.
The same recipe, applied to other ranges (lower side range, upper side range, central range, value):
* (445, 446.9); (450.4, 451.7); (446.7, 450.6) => 0.13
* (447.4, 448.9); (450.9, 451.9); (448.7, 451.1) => 0.01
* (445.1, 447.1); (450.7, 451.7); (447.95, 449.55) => 0.06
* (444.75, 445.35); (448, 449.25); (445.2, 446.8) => -0.06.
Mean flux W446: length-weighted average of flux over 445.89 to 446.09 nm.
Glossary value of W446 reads 10.4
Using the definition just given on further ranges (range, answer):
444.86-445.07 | 11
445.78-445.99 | 10.4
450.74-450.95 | 10.5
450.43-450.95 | 11.1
